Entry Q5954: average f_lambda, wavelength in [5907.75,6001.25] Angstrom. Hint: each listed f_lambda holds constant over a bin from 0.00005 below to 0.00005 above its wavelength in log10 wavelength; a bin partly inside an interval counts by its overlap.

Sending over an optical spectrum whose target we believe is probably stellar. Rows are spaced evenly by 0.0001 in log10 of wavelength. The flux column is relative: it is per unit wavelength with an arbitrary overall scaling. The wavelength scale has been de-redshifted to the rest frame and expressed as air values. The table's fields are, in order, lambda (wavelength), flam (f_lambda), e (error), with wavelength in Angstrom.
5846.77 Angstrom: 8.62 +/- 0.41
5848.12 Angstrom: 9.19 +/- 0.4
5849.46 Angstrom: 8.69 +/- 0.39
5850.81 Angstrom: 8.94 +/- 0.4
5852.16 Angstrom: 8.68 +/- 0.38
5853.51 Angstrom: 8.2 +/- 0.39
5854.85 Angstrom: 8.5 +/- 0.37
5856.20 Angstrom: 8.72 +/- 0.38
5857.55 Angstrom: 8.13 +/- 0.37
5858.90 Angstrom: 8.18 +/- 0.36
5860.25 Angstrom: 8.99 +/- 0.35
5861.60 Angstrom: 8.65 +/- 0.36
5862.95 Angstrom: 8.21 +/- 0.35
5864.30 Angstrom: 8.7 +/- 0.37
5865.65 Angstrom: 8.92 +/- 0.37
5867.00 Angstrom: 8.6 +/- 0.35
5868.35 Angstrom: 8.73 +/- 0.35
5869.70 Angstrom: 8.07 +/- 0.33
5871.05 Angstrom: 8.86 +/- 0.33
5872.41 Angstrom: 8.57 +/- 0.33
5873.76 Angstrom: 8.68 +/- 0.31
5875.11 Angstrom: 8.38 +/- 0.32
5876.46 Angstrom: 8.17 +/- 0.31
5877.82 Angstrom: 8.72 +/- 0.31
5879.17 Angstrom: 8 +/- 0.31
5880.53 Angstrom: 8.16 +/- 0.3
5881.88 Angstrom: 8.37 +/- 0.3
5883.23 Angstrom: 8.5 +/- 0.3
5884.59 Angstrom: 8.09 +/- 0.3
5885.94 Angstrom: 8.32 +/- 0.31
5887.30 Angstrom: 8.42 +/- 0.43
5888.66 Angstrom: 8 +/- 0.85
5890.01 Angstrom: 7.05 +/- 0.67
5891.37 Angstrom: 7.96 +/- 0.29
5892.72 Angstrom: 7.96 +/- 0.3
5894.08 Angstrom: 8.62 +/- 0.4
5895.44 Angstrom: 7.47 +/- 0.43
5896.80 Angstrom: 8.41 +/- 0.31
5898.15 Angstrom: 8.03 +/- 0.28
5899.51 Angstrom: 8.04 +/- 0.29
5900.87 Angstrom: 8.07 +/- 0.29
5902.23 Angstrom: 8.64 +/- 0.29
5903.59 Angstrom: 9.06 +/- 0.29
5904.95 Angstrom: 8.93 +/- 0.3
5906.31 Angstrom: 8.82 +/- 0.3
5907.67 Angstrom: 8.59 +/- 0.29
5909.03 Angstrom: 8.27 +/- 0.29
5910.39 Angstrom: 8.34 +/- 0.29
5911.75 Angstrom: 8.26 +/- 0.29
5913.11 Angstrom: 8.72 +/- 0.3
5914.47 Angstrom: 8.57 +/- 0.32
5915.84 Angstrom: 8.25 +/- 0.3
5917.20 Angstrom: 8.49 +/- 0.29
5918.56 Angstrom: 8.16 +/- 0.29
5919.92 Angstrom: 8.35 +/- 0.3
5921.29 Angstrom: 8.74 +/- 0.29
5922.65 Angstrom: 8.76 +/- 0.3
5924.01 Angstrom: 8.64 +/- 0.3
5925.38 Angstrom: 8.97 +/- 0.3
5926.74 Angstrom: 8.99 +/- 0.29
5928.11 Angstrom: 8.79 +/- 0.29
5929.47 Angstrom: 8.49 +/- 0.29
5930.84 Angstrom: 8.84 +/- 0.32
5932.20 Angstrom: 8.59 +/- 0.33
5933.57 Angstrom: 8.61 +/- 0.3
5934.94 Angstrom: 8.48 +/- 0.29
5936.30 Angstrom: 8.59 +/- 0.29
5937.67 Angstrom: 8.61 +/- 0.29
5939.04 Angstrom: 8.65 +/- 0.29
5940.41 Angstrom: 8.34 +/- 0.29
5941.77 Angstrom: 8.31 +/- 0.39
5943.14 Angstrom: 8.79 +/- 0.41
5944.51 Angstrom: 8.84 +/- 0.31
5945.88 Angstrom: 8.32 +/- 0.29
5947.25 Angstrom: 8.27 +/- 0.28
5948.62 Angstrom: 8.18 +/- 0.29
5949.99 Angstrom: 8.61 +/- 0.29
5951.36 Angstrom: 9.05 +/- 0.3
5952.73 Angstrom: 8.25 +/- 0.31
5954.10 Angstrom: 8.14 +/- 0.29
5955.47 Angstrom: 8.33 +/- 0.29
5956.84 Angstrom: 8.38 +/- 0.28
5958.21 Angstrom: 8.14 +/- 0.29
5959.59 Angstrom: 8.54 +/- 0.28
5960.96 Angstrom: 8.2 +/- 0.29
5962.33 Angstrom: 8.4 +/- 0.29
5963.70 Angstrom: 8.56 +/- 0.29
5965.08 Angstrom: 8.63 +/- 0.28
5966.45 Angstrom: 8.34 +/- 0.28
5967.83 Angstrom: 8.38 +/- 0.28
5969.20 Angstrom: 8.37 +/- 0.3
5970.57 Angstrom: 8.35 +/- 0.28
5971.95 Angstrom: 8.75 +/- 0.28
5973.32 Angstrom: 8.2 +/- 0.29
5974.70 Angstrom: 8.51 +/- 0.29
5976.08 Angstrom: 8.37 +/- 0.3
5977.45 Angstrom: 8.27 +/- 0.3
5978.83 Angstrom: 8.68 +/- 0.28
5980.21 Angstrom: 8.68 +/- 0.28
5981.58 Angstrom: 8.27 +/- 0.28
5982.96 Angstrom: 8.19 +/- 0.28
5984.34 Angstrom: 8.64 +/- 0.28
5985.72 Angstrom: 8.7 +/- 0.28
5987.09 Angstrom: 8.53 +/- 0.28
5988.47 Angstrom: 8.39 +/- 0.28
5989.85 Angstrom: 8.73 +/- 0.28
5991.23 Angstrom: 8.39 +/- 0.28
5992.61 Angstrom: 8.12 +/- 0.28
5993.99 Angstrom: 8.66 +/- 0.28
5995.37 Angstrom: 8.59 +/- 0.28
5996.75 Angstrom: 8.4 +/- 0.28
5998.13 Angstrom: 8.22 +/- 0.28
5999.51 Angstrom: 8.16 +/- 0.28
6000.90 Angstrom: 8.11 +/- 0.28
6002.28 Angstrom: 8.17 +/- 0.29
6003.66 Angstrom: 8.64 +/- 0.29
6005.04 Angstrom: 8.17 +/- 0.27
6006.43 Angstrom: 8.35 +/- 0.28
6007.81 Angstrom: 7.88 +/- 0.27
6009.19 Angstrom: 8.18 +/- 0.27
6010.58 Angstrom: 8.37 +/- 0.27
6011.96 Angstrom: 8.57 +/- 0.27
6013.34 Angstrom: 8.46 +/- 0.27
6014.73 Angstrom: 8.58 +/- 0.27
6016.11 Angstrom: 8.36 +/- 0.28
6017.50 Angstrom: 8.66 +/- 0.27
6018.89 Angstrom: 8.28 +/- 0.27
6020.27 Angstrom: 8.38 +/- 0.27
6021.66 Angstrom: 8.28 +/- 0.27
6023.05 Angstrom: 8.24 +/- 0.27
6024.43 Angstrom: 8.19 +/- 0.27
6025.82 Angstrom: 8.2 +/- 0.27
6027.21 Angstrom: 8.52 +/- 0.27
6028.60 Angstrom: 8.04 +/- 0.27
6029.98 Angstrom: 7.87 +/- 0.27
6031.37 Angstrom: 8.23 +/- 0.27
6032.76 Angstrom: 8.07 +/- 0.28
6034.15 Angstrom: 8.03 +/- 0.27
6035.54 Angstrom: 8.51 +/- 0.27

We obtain 8.48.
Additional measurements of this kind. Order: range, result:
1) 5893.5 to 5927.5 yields 8.49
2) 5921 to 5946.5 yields 8.65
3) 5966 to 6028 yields 8.39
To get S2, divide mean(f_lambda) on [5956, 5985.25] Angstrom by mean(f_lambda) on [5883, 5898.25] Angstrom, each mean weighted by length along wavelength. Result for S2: 1.05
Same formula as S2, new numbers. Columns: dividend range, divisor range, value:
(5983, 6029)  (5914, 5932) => 0.97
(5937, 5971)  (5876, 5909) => 1.02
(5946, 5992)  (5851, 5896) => 1.01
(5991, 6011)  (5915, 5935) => 0.96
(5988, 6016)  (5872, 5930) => 1.00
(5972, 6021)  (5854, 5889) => 0.99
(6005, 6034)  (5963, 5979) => 0.98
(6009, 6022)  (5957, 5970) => 1.00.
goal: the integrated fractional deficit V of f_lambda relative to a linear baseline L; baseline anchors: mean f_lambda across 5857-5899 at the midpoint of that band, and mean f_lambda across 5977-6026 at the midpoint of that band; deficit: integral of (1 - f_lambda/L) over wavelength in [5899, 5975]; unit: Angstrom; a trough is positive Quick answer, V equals -1.5 Angstrom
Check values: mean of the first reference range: 8.32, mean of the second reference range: 8.38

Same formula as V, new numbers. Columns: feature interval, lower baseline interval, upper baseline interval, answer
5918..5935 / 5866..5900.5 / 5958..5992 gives -0.6 Angstrom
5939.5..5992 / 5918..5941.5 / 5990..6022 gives 0.3 Angstrom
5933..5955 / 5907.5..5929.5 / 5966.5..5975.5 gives 0.0 Angstrom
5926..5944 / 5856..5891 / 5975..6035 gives -0.6 Angstrom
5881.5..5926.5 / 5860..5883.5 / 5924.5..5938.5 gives 1.3 Angstrom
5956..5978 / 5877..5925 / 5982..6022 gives -0.1 Angstrom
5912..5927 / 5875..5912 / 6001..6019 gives -0.5 Angstrom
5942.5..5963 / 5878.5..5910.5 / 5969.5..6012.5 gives -0.2 Angstrom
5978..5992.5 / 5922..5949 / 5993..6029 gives -0.1 Angstrom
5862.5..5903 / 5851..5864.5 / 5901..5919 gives 1.1 Angstrom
